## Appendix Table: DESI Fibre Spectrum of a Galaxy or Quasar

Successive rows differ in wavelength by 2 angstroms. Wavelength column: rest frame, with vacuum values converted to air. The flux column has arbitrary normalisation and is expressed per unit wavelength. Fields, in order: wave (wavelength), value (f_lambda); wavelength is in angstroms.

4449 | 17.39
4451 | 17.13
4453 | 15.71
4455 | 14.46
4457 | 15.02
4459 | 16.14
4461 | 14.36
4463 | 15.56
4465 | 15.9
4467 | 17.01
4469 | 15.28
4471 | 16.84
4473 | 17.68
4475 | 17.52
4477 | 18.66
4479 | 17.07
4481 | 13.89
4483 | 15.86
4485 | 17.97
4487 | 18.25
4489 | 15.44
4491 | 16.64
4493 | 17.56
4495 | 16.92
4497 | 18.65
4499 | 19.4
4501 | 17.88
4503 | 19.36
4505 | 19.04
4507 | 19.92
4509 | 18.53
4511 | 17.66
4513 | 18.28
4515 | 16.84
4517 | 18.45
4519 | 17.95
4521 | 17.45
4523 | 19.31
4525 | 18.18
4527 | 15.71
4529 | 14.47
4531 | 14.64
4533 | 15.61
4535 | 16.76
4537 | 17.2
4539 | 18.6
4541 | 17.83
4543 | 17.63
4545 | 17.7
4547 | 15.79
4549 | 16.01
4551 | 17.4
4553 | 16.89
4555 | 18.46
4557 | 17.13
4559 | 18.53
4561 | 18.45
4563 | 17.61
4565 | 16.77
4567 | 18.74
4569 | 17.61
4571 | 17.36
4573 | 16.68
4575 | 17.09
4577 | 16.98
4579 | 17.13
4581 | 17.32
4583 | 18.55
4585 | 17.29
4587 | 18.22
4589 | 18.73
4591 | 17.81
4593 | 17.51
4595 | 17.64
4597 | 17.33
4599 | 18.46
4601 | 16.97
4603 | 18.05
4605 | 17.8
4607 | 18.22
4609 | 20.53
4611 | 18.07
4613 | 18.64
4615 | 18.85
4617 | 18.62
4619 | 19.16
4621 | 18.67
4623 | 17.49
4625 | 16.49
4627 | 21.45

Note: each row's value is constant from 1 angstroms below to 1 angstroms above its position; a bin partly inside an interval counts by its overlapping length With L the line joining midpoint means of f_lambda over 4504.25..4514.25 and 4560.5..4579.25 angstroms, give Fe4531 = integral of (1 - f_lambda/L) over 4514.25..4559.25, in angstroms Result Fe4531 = 2.36 angstroms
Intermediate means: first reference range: 18.6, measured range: 17.1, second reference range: 17.4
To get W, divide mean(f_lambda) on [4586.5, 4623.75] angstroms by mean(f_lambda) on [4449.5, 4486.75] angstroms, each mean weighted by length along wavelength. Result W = 1.12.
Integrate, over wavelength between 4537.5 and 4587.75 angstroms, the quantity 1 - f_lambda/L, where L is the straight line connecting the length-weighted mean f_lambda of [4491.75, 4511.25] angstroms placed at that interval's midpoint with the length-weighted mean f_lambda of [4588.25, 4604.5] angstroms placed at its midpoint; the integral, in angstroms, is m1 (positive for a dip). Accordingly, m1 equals 1.5 angstroms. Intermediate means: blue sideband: 18.5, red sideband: 17.8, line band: 17.5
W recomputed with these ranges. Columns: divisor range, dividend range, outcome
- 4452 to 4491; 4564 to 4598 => 1.08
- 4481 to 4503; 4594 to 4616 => 1.05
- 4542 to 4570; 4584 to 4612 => 1.03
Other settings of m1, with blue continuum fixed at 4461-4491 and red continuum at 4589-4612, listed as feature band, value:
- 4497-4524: -2.4 angstroms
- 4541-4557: 0.3 angstroms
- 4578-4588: 0.1 angstroms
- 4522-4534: 0.6 angstroms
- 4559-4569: -0.2 angstroms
